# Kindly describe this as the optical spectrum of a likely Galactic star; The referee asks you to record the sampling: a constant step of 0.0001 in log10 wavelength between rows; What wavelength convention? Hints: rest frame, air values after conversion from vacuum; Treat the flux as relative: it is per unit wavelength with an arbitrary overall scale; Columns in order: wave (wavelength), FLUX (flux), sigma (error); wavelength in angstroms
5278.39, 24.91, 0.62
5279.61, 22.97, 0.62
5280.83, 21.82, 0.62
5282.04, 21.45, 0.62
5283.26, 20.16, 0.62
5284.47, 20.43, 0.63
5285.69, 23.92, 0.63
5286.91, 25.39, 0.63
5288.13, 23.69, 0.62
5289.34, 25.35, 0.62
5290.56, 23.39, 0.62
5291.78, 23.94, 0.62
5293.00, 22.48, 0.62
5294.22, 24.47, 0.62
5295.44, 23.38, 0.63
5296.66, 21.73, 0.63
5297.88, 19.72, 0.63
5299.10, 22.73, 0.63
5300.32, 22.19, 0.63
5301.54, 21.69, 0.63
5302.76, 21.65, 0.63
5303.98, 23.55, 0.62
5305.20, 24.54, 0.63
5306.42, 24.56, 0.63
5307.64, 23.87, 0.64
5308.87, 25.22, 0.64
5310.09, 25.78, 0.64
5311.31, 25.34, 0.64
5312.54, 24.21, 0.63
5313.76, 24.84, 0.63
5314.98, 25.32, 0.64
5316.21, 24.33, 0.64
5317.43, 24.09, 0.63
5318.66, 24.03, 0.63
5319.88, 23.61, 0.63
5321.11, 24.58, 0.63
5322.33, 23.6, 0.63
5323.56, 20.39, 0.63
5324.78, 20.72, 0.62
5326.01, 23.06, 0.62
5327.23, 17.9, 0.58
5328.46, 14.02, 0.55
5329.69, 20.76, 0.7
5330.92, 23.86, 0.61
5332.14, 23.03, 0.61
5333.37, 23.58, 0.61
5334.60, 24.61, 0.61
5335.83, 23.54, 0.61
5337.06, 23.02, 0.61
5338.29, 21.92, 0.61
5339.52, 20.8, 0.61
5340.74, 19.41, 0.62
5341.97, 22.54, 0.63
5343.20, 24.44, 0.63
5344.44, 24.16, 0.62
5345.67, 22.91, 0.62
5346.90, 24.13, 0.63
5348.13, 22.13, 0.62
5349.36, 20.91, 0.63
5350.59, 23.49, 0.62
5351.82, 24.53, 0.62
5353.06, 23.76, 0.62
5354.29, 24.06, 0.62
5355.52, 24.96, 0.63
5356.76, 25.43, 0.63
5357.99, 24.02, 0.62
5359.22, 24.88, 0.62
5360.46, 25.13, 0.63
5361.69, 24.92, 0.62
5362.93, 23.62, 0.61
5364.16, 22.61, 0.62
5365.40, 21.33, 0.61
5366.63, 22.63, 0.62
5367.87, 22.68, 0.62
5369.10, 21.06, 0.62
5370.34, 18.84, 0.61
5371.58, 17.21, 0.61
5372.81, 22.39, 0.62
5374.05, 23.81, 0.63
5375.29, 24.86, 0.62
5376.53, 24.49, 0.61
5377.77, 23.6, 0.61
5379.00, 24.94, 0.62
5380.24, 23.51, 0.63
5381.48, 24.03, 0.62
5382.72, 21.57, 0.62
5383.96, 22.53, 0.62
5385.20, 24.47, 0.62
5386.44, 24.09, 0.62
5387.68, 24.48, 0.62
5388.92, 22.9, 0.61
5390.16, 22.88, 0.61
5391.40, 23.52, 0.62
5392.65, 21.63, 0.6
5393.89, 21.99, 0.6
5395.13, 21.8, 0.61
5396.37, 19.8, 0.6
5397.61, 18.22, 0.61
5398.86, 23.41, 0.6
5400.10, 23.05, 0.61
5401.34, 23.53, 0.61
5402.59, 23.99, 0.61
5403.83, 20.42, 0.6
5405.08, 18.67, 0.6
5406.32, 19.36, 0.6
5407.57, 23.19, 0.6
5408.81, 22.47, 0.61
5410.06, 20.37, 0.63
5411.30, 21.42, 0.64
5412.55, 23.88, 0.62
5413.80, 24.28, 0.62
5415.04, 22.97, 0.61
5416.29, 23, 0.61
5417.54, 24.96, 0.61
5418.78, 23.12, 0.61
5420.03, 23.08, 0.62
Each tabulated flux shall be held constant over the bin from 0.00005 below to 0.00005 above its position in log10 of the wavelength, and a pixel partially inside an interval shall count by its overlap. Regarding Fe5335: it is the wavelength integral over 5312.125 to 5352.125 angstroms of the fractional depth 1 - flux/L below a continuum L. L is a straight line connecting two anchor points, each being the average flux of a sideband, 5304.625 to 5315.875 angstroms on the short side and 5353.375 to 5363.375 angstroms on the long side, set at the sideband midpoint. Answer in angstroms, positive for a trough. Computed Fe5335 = 3.4 angstroms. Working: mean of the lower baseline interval 24.8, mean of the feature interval 22.7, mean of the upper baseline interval 24.6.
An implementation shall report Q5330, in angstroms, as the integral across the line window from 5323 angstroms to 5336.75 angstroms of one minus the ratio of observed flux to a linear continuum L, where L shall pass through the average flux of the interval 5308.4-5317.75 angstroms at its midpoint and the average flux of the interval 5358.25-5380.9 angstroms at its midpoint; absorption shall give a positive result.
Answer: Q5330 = 1.62 angstroms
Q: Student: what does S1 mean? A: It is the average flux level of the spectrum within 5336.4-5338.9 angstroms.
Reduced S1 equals 22.5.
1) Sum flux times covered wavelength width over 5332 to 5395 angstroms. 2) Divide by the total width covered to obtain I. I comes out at 23.1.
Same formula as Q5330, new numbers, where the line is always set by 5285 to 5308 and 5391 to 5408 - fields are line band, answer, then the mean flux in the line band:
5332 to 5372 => -1.1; 22.9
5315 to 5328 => 0.1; 22.6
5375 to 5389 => -1.2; 23.8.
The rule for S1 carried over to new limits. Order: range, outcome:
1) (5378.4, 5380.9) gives 24.2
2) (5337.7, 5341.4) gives 20.8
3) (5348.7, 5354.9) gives 23.3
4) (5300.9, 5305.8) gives 22.9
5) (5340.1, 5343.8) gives 22.2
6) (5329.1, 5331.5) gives 22.3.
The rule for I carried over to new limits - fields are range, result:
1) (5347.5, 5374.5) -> 22.9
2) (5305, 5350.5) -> 23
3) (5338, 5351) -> 22.4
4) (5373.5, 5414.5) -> 22.6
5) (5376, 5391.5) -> 23.6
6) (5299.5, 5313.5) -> 23.9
